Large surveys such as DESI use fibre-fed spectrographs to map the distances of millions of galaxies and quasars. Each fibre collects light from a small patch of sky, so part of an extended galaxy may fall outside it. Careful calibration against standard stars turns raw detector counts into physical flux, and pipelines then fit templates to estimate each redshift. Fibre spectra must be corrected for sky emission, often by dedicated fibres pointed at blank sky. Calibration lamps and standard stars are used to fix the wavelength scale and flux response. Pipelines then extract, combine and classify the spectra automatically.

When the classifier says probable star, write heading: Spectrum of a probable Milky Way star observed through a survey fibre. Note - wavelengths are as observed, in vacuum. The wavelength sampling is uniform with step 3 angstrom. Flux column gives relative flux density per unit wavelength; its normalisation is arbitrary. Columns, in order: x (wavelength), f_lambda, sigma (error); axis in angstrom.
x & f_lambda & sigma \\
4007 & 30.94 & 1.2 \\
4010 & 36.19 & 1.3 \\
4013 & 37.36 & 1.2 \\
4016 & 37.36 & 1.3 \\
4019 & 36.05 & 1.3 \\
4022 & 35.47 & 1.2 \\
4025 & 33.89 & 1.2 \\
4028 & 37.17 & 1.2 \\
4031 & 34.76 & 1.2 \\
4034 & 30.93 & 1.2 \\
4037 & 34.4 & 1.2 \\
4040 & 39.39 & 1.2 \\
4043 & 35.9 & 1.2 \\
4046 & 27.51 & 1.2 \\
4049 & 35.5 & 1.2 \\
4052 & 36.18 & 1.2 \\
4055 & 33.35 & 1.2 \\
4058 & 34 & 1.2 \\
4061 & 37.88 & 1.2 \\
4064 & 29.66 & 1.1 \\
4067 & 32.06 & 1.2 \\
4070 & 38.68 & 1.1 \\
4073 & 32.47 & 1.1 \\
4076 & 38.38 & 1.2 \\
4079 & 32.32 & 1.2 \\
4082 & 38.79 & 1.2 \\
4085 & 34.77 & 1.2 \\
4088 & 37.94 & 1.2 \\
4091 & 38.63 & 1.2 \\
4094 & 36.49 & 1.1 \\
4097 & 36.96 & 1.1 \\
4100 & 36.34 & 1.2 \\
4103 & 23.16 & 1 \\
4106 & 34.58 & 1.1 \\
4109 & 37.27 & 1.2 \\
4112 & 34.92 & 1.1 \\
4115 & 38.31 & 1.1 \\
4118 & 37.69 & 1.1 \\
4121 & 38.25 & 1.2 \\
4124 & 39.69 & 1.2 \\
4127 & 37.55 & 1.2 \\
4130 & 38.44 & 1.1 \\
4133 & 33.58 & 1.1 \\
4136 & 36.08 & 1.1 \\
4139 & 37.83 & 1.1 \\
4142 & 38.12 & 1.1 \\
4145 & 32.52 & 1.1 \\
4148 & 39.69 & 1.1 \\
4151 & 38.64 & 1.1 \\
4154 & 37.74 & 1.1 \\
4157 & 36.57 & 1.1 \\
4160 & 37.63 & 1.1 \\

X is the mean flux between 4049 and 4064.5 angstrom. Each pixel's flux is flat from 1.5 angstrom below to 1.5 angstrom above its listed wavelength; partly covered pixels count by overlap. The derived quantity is 34.6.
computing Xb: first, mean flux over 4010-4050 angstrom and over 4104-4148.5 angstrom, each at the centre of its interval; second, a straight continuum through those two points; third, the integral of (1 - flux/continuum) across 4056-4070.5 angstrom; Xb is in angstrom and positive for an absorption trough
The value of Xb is 0.63 angstrom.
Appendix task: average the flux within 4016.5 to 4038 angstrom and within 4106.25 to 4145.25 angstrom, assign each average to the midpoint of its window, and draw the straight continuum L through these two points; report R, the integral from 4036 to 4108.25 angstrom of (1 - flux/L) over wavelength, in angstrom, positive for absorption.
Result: 1.9 angstrom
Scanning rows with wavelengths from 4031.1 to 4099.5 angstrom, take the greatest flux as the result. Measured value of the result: 39.39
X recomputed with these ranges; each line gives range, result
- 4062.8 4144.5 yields 35.9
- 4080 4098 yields 37.1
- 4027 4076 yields 34.5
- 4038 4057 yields 34.6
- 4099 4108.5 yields 31.7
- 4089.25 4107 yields 34.4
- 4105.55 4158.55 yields 37.1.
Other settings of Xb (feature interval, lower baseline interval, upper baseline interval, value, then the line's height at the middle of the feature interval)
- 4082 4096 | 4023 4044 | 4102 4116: -1.2 angstrom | 34.2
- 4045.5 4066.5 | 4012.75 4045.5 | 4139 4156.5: 1.3 angstrom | 35.8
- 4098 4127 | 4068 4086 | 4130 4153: 0.5 angstrom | 36.4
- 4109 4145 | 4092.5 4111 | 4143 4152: -1.5 angstrom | 35.7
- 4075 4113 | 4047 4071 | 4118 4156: 0.3 angstrom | 35.7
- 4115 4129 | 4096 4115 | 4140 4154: -1.1 angstrom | 35.4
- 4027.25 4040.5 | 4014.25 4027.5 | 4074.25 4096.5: 0.4 angstrom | 36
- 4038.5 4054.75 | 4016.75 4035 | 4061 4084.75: 0.1 angstrom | 34.9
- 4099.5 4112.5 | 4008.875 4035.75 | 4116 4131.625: 1.7 angstrom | 37.8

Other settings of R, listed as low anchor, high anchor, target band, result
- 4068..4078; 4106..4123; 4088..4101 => -0.22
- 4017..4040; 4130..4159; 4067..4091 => -0.17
